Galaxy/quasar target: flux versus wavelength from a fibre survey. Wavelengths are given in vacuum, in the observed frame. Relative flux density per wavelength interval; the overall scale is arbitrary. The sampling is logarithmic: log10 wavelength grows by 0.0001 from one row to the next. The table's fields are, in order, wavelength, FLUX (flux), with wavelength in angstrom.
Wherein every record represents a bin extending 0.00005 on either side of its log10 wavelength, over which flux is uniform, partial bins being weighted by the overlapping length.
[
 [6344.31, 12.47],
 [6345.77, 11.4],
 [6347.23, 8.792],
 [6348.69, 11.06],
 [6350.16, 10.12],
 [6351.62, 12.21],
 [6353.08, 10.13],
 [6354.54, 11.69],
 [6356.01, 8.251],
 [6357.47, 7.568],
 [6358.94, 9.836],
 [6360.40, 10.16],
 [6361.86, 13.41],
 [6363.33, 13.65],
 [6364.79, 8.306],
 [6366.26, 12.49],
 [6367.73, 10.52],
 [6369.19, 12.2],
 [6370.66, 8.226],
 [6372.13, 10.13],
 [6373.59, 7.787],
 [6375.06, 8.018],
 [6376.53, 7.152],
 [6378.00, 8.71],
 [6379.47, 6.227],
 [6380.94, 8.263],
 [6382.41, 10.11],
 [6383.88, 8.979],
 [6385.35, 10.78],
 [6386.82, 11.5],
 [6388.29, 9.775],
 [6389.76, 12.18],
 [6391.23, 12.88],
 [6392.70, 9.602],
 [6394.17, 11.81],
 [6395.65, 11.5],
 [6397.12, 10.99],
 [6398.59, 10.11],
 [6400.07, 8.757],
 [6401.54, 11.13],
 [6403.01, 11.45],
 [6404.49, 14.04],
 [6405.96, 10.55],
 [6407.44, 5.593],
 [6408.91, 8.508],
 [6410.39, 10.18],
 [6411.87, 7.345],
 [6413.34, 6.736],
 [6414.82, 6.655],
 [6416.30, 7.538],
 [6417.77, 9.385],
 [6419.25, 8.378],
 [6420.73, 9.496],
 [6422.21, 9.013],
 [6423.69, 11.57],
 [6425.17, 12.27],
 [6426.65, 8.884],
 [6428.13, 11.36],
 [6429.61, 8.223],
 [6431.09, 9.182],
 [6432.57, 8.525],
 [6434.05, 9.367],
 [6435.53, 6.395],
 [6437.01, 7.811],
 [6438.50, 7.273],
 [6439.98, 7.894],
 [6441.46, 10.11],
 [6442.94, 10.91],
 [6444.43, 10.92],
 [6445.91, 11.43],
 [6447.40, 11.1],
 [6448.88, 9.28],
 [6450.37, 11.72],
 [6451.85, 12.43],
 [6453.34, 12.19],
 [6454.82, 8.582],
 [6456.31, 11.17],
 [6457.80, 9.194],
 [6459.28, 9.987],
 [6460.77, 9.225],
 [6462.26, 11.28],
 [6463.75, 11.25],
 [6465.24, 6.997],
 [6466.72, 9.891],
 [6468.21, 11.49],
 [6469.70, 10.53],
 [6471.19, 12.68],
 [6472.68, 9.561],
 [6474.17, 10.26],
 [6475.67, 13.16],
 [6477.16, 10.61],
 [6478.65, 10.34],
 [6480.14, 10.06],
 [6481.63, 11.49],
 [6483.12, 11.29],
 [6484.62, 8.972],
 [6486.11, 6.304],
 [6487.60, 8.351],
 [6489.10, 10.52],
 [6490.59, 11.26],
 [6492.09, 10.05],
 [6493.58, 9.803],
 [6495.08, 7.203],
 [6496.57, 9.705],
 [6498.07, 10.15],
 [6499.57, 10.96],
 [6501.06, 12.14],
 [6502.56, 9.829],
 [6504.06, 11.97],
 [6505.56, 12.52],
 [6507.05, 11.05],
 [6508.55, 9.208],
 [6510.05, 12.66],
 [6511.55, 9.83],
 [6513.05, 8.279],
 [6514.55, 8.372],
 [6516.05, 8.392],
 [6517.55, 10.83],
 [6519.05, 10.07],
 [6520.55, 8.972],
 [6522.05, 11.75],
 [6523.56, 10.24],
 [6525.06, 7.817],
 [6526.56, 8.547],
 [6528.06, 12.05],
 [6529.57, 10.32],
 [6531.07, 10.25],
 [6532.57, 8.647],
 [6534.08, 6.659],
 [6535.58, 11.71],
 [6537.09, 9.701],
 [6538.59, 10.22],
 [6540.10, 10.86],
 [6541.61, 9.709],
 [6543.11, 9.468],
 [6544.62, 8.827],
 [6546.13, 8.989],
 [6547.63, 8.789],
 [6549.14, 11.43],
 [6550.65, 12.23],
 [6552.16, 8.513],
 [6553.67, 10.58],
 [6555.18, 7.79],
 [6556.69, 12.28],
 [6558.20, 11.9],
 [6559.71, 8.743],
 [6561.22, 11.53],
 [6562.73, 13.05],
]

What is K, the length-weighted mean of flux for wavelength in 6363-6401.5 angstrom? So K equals 10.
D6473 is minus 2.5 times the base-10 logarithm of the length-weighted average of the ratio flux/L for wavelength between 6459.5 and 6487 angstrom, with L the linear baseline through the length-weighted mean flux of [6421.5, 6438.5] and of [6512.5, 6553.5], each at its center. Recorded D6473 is -0.09 mag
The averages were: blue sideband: 9.24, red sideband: 9.71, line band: 10.3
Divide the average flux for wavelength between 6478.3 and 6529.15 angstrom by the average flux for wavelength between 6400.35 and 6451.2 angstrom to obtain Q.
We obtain 1.06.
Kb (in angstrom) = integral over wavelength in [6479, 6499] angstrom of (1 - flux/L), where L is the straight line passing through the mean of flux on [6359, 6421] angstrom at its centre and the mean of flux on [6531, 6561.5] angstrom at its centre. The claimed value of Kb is 0.4 angstrom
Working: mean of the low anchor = 9.79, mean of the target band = 9.65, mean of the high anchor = 9.91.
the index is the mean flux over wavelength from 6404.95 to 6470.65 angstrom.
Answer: 9.53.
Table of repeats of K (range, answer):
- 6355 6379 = 9.75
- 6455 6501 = 10.1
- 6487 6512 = 10.4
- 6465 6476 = 10.6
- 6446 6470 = 10.4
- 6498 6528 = 10.2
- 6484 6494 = 9.32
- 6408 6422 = 8.24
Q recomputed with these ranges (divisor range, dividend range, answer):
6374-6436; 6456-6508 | 1.08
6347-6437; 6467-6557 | 1.03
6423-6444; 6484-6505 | 1.06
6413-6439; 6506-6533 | 1.12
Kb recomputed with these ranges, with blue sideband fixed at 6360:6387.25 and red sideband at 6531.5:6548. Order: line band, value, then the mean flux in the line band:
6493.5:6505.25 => -1.0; 10.3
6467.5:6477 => -1.6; 11.2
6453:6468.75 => -0.7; 10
